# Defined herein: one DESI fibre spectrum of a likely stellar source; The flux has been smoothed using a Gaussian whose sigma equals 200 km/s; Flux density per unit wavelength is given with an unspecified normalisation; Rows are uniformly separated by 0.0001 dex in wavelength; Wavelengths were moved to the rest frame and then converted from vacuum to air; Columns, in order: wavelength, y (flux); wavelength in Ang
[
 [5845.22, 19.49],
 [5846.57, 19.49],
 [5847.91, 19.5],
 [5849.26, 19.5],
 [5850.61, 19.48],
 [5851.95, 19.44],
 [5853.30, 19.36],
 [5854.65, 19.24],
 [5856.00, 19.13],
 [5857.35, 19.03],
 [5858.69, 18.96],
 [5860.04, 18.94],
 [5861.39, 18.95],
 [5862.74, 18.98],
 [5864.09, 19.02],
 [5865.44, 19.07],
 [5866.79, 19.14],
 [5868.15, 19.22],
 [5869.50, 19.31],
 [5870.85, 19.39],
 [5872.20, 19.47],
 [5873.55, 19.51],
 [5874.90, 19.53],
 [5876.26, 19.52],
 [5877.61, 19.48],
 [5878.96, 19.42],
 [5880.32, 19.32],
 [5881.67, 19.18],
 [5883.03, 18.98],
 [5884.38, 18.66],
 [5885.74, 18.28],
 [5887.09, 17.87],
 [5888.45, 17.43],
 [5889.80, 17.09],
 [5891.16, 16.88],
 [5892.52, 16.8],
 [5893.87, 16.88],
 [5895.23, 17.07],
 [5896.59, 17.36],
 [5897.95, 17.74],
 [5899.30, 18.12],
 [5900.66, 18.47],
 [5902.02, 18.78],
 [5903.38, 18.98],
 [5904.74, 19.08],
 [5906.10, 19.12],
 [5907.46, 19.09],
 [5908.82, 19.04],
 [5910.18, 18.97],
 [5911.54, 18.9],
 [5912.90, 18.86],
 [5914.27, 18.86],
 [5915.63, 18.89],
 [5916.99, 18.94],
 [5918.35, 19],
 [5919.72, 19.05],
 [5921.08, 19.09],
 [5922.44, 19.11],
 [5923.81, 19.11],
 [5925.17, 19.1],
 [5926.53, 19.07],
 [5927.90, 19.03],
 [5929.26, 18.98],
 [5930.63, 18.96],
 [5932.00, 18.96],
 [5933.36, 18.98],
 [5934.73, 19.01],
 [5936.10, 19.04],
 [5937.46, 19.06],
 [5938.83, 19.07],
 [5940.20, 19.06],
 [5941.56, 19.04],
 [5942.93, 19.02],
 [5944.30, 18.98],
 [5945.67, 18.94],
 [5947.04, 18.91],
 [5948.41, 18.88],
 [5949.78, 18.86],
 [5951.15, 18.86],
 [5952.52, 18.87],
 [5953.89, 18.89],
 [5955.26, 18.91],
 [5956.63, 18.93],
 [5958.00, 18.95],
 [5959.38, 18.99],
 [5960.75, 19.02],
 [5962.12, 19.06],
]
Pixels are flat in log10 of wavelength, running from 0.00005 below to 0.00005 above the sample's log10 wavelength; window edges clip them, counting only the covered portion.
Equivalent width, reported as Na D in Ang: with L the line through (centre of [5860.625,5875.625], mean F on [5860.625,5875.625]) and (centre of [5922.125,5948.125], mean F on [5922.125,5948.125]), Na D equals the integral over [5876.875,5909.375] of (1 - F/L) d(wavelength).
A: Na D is 1.4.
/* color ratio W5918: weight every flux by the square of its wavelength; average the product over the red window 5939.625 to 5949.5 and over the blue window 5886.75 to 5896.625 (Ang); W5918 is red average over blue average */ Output 1.13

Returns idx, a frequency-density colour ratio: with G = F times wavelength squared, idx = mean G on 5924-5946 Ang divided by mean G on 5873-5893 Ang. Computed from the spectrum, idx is 1.04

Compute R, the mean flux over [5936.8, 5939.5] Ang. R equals 19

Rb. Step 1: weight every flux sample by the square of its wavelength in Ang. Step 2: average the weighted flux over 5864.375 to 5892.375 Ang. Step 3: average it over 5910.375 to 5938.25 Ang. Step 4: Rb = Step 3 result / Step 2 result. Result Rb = 1.0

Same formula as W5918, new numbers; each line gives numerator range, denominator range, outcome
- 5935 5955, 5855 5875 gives 1.02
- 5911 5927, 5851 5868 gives 1.01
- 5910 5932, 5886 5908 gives 1.07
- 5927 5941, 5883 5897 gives 1.10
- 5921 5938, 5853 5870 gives 1.02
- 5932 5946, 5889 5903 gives 1.10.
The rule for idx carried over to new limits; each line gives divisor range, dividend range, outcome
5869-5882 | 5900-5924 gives 0.99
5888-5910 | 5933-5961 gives 1.07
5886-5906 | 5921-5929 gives 1.08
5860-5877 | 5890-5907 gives 0.94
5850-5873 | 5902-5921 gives 1.01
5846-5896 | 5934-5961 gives 1.03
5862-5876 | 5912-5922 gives 1.00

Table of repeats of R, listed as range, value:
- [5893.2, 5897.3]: 17.1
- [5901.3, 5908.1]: 19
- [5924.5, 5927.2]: 19.1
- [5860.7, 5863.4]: 19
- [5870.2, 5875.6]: 19.5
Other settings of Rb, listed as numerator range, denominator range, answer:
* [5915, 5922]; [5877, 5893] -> 1.05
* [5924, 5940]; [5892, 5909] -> 1.06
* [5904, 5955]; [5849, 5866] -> 1.02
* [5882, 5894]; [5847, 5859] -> 0.93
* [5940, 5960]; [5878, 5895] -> 1.07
